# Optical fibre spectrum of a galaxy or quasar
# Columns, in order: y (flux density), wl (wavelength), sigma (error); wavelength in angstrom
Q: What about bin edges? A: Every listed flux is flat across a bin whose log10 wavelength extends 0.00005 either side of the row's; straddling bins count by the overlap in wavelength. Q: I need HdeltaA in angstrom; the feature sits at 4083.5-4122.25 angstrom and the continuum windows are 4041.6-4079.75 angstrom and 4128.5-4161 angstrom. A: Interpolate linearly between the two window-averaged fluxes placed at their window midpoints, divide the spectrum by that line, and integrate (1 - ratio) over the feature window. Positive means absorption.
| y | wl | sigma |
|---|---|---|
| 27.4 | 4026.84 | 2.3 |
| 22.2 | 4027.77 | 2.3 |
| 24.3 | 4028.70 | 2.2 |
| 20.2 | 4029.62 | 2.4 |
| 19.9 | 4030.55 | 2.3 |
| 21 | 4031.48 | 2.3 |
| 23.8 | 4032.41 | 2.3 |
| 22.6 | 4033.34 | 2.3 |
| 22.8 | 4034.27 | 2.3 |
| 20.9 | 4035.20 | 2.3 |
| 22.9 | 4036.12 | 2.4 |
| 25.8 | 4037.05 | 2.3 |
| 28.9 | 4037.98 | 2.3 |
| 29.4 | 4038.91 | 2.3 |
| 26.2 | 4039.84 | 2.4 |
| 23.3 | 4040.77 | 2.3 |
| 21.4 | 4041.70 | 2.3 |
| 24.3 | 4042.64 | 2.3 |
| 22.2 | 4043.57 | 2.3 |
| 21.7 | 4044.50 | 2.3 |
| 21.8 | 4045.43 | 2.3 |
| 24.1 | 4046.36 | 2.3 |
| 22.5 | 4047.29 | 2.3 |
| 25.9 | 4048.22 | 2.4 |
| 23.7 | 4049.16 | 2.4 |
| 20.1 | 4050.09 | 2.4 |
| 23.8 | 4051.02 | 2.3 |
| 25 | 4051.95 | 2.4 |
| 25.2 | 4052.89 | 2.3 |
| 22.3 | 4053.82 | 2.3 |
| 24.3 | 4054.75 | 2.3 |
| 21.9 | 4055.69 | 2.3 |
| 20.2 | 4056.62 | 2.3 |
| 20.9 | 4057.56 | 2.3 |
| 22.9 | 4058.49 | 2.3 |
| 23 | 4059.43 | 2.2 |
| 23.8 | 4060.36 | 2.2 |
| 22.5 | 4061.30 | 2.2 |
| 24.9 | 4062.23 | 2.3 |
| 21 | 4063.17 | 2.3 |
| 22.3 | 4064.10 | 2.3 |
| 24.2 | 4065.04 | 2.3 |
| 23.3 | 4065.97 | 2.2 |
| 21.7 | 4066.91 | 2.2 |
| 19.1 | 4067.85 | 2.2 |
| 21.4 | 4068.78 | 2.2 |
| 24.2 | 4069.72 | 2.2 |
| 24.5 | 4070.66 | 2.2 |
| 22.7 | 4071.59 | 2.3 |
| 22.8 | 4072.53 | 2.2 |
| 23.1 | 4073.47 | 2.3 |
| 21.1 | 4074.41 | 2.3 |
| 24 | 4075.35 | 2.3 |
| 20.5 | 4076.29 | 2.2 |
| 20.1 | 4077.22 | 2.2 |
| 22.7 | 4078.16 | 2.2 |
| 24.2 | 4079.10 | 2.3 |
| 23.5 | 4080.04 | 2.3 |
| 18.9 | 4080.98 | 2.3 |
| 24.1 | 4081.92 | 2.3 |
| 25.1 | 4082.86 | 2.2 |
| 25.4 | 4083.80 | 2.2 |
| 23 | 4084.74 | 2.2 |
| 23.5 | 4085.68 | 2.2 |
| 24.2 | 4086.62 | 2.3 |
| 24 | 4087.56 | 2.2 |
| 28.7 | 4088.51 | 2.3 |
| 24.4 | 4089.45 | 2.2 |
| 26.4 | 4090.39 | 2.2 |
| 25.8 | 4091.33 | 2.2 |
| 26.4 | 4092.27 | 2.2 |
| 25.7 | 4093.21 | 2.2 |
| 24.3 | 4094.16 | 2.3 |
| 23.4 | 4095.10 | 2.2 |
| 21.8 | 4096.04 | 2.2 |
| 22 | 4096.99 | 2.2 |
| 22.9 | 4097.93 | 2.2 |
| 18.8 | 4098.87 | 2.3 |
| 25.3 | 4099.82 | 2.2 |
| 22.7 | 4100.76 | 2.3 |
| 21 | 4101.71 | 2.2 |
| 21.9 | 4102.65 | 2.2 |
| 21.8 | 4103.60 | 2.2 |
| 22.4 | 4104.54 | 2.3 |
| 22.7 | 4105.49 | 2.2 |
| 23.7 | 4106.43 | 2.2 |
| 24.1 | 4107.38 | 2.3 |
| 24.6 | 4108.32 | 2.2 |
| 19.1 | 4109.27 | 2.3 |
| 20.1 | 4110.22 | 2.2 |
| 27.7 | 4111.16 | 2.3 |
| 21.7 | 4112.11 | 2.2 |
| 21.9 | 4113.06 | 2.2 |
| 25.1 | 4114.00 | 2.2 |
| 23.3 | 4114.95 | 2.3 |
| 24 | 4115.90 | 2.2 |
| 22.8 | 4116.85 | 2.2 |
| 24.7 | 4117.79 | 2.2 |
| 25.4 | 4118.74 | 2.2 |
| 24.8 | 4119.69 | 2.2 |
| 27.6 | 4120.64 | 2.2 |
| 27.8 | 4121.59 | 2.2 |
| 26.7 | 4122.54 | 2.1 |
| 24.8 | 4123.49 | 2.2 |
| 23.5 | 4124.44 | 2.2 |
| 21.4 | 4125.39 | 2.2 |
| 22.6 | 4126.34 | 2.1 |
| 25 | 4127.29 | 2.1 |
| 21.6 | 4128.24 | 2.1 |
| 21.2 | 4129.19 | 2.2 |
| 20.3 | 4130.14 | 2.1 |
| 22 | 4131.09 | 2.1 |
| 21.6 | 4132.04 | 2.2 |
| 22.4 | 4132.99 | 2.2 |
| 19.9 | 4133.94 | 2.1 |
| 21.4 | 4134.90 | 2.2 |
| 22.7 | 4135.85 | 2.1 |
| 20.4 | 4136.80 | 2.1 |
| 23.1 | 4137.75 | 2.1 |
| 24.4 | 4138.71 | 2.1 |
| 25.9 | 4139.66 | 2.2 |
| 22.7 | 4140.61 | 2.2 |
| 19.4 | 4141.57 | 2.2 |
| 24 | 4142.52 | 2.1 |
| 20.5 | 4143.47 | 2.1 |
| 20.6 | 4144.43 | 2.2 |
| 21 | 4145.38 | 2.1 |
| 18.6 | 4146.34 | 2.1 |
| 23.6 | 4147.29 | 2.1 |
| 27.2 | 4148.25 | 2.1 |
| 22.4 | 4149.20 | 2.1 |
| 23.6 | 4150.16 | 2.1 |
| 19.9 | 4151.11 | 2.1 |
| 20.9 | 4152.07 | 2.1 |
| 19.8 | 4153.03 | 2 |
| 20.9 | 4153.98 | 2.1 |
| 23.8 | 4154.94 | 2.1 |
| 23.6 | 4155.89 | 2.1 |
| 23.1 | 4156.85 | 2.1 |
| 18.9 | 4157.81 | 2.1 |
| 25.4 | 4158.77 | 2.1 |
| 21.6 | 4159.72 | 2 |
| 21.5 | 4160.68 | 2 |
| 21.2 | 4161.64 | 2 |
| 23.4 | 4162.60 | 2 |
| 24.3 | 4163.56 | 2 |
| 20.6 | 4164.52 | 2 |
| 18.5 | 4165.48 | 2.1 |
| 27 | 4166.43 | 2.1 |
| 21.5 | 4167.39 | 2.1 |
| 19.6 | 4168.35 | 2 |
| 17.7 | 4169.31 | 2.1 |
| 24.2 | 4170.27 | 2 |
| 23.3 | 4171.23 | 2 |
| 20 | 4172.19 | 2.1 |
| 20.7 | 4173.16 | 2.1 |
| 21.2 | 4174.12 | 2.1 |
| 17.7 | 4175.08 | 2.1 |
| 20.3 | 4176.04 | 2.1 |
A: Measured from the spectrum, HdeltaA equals -2.5 angstrom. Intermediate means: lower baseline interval 22.7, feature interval 23.8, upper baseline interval 22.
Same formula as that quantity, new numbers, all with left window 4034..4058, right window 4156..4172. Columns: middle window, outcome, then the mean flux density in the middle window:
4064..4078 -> 0.5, 22.3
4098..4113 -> 0.2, 22.5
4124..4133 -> 0.1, 22.2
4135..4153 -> 0.0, 22.2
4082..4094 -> -1.1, 25.2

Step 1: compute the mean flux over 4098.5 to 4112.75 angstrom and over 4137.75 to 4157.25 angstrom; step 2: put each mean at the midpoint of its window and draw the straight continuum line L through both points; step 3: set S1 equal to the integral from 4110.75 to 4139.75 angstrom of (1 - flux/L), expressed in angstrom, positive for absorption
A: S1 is -1.3 angstrom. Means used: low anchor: 22.5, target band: 23.4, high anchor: 22.3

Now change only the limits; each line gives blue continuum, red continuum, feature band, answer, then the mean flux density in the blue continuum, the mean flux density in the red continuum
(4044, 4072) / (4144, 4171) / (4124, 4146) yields 0.1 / 22.8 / 22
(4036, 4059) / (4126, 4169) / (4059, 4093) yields -0.3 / 23.6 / 22.1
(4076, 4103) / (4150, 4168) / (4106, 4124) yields -1.0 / 23.5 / 22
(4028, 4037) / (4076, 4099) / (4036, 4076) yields -0.7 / 22.2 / 23.7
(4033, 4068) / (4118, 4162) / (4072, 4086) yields 0.2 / 23.3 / 22.6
